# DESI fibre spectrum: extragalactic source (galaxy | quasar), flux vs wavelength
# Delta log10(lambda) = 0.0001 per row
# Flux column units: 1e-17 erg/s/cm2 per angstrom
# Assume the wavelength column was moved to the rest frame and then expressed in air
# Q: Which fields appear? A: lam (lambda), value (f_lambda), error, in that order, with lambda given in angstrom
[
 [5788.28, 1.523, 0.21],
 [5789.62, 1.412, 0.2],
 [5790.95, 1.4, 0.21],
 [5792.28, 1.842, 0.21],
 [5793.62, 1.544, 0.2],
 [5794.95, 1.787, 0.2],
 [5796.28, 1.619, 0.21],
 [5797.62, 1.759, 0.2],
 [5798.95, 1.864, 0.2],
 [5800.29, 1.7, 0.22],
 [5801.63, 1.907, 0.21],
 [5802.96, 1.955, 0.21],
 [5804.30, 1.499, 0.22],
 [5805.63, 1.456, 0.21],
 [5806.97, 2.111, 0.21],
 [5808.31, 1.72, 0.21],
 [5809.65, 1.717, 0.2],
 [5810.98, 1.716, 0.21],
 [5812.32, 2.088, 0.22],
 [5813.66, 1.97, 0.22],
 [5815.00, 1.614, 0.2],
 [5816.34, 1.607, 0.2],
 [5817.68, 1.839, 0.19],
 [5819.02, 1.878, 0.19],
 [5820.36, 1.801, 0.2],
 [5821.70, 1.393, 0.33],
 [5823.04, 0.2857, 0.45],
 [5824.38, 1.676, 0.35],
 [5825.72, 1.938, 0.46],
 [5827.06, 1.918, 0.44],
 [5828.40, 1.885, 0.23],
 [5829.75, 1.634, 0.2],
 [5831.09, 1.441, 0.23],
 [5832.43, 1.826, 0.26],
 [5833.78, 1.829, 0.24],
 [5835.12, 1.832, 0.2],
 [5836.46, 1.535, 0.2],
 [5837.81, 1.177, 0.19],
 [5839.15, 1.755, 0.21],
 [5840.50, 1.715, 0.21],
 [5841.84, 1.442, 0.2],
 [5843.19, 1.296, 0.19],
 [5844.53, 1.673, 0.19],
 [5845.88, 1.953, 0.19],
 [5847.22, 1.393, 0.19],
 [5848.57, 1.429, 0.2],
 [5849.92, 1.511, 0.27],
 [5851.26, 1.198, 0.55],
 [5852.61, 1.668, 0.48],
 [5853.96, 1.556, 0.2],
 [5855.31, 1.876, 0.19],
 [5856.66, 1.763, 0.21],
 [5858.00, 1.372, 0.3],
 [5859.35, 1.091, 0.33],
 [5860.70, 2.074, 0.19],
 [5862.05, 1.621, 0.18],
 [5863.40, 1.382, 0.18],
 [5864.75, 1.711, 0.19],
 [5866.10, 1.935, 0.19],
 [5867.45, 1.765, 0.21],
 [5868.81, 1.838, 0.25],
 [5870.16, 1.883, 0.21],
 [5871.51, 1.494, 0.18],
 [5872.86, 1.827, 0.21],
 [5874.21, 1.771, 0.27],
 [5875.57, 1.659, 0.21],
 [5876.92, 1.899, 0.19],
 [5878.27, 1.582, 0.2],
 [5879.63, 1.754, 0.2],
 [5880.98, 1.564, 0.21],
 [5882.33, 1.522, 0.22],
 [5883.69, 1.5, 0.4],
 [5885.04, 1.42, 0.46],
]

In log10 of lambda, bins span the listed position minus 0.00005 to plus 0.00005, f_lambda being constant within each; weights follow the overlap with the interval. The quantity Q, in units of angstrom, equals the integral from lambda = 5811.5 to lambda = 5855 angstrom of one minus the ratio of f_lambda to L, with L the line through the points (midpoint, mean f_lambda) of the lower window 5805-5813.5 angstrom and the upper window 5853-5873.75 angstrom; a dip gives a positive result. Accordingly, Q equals 3.3 angstrom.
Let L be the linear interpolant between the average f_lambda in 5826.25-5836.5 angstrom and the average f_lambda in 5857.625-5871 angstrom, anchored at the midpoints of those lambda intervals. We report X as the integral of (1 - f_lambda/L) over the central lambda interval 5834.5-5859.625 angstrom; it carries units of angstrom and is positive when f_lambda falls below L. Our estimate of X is 2.48 angstrom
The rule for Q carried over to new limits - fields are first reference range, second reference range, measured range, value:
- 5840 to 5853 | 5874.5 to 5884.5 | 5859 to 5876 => -1.2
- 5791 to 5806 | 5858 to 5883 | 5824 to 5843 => 0.2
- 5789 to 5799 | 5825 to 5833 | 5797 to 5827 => 0.0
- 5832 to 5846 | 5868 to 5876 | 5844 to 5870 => 1.0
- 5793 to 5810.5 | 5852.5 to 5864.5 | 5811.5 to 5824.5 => 0.7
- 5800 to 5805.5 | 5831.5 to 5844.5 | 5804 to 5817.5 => -0.4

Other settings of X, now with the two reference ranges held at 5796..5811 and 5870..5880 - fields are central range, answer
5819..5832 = 1.3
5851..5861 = 0.9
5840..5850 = 1.1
